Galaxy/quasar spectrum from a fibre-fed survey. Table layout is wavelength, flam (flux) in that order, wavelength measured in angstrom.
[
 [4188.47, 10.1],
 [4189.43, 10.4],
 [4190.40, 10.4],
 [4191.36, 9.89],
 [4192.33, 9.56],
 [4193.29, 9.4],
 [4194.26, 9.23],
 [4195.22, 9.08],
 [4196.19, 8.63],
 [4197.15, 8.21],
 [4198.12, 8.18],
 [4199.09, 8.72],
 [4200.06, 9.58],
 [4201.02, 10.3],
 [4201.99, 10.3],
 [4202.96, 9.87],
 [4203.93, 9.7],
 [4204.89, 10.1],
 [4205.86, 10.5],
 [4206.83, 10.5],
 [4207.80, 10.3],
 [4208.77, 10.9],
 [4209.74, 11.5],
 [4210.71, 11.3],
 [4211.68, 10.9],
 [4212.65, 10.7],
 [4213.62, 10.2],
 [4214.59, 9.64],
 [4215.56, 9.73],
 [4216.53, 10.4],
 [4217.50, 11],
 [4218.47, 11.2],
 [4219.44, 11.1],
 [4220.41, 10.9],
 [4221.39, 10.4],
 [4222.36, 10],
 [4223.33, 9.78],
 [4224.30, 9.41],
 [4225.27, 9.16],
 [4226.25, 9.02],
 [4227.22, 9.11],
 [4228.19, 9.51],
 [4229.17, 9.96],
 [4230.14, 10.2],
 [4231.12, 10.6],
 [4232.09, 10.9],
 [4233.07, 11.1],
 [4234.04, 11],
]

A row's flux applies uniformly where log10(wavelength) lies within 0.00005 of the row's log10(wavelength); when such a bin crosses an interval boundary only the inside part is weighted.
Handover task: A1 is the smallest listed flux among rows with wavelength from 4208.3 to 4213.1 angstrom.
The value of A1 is 10.7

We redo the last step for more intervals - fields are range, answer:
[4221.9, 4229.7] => 9.02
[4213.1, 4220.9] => 9.64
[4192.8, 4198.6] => 8.18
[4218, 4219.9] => 11.1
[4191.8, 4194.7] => 9.23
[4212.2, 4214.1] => 10.2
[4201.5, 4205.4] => 9.7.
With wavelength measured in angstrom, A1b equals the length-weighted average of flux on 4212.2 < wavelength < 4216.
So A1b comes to 10.1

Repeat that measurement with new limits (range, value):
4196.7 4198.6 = 8.18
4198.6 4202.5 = 9.71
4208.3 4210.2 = 11.2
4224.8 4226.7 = 9.06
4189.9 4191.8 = 10.2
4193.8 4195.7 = 9.18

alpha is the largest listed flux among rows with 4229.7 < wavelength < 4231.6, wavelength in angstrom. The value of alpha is 10.6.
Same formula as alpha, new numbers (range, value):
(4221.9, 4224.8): 10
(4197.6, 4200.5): 9.58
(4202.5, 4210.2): 11.5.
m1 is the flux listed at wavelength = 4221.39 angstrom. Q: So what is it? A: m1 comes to 10.4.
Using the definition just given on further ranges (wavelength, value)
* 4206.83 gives 10.5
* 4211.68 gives 10.9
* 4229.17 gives 9.96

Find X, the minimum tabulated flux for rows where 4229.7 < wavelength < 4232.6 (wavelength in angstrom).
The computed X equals 10.2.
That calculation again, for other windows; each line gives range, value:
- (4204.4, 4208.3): 10.1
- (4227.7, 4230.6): 9.51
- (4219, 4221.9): 10.4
